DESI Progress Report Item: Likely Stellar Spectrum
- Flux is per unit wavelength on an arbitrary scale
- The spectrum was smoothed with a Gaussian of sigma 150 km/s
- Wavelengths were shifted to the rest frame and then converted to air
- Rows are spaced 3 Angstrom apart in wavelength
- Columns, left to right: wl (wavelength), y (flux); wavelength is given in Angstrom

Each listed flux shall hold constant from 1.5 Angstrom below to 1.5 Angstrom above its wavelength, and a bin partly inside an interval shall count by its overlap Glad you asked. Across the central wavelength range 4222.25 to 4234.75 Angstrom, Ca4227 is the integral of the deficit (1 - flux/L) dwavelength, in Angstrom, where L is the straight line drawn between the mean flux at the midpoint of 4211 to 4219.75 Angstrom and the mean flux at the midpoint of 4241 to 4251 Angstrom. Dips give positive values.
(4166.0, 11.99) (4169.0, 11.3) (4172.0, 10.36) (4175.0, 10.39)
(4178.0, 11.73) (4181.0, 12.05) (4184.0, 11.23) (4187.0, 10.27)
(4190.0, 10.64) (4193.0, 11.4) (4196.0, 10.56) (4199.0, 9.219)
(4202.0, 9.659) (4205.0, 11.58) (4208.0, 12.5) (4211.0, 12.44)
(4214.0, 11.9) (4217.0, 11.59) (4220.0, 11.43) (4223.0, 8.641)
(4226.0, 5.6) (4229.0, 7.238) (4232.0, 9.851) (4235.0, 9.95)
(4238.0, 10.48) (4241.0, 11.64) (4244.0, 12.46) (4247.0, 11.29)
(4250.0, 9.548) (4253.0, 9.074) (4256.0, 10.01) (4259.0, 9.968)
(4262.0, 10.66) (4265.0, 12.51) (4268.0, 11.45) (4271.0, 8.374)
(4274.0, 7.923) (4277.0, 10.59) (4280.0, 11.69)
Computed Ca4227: 3.9 Angstrom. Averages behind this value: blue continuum 11.8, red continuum 11.3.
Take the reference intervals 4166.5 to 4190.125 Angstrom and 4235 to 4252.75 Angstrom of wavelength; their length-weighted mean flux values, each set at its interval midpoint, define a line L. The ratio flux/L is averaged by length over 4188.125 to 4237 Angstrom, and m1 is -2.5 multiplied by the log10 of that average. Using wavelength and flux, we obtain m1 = 0.07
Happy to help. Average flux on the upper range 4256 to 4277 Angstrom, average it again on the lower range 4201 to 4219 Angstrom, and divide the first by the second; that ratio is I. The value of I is 0.9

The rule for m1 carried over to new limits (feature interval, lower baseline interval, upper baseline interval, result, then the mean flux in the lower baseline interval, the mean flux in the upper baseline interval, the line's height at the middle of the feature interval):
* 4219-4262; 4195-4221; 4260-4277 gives 0.090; 11.2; 10.2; 10.7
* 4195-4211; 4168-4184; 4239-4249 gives 0.047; 11.2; 11.6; 11.3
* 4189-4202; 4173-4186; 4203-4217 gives 0.126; 11.3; 12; 11.6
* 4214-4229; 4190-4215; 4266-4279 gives 0.152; 11.1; 9.78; 10.7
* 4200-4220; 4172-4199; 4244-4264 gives -0.083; 10.9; 10.3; 10.7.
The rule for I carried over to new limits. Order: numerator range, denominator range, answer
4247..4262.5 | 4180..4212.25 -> 0.90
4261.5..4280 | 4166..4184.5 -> 0.92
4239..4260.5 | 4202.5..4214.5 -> 0.89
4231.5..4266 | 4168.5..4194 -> 0.96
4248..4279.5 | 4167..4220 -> 0.91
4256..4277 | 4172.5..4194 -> 0.92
